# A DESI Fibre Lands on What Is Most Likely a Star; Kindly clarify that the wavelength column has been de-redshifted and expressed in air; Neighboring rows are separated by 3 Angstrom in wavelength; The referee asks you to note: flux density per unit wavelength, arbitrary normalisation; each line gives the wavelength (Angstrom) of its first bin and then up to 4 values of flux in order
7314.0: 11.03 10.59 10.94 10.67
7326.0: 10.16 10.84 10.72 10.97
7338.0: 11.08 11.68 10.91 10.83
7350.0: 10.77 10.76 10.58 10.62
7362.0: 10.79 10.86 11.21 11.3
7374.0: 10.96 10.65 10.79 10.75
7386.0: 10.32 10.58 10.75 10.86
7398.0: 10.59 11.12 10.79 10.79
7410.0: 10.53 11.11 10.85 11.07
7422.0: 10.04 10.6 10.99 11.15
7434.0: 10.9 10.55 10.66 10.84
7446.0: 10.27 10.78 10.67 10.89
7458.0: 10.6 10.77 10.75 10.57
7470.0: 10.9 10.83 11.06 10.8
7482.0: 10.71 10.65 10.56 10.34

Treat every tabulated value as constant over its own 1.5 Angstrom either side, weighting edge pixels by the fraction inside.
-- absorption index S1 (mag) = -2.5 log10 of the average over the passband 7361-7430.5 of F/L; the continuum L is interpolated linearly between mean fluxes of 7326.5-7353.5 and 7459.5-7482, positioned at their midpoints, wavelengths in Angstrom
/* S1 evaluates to 0.01 mag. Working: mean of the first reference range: 10.9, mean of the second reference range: 10.8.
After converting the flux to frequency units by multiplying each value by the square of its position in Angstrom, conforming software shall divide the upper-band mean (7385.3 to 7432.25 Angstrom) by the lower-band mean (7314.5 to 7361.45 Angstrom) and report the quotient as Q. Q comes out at 1.01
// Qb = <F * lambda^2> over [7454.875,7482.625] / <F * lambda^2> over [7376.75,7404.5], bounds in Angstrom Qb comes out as 1.0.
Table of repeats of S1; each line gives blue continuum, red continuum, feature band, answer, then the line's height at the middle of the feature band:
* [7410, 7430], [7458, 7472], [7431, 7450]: 0.01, 10.8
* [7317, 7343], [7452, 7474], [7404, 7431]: 0.00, 10.8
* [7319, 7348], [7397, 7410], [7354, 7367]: 0.01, 10.8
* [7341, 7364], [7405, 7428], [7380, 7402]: 0.01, 10.8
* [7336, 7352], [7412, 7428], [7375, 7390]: 0.03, 10.9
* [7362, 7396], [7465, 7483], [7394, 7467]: 0.01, 10.8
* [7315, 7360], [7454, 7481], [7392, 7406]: 0.00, 10.8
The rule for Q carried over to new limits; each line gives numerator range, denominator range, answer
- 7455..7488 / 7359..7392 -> 1.02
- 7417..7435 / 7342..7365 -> 1.02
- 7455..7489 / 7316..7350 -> 1.03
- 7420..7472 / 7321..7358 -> 1.02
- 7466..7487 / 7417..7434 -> 1.01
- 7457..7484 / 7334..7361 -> 1.02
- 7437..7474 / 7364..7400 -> 1.01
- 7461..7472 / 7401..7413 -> 1.01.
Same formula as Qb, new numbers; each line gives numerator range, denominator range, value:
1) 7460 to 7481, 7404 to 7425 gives 1.02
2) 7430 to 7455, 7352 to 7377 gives 1.01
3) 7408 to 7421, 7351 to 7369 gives 1.02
